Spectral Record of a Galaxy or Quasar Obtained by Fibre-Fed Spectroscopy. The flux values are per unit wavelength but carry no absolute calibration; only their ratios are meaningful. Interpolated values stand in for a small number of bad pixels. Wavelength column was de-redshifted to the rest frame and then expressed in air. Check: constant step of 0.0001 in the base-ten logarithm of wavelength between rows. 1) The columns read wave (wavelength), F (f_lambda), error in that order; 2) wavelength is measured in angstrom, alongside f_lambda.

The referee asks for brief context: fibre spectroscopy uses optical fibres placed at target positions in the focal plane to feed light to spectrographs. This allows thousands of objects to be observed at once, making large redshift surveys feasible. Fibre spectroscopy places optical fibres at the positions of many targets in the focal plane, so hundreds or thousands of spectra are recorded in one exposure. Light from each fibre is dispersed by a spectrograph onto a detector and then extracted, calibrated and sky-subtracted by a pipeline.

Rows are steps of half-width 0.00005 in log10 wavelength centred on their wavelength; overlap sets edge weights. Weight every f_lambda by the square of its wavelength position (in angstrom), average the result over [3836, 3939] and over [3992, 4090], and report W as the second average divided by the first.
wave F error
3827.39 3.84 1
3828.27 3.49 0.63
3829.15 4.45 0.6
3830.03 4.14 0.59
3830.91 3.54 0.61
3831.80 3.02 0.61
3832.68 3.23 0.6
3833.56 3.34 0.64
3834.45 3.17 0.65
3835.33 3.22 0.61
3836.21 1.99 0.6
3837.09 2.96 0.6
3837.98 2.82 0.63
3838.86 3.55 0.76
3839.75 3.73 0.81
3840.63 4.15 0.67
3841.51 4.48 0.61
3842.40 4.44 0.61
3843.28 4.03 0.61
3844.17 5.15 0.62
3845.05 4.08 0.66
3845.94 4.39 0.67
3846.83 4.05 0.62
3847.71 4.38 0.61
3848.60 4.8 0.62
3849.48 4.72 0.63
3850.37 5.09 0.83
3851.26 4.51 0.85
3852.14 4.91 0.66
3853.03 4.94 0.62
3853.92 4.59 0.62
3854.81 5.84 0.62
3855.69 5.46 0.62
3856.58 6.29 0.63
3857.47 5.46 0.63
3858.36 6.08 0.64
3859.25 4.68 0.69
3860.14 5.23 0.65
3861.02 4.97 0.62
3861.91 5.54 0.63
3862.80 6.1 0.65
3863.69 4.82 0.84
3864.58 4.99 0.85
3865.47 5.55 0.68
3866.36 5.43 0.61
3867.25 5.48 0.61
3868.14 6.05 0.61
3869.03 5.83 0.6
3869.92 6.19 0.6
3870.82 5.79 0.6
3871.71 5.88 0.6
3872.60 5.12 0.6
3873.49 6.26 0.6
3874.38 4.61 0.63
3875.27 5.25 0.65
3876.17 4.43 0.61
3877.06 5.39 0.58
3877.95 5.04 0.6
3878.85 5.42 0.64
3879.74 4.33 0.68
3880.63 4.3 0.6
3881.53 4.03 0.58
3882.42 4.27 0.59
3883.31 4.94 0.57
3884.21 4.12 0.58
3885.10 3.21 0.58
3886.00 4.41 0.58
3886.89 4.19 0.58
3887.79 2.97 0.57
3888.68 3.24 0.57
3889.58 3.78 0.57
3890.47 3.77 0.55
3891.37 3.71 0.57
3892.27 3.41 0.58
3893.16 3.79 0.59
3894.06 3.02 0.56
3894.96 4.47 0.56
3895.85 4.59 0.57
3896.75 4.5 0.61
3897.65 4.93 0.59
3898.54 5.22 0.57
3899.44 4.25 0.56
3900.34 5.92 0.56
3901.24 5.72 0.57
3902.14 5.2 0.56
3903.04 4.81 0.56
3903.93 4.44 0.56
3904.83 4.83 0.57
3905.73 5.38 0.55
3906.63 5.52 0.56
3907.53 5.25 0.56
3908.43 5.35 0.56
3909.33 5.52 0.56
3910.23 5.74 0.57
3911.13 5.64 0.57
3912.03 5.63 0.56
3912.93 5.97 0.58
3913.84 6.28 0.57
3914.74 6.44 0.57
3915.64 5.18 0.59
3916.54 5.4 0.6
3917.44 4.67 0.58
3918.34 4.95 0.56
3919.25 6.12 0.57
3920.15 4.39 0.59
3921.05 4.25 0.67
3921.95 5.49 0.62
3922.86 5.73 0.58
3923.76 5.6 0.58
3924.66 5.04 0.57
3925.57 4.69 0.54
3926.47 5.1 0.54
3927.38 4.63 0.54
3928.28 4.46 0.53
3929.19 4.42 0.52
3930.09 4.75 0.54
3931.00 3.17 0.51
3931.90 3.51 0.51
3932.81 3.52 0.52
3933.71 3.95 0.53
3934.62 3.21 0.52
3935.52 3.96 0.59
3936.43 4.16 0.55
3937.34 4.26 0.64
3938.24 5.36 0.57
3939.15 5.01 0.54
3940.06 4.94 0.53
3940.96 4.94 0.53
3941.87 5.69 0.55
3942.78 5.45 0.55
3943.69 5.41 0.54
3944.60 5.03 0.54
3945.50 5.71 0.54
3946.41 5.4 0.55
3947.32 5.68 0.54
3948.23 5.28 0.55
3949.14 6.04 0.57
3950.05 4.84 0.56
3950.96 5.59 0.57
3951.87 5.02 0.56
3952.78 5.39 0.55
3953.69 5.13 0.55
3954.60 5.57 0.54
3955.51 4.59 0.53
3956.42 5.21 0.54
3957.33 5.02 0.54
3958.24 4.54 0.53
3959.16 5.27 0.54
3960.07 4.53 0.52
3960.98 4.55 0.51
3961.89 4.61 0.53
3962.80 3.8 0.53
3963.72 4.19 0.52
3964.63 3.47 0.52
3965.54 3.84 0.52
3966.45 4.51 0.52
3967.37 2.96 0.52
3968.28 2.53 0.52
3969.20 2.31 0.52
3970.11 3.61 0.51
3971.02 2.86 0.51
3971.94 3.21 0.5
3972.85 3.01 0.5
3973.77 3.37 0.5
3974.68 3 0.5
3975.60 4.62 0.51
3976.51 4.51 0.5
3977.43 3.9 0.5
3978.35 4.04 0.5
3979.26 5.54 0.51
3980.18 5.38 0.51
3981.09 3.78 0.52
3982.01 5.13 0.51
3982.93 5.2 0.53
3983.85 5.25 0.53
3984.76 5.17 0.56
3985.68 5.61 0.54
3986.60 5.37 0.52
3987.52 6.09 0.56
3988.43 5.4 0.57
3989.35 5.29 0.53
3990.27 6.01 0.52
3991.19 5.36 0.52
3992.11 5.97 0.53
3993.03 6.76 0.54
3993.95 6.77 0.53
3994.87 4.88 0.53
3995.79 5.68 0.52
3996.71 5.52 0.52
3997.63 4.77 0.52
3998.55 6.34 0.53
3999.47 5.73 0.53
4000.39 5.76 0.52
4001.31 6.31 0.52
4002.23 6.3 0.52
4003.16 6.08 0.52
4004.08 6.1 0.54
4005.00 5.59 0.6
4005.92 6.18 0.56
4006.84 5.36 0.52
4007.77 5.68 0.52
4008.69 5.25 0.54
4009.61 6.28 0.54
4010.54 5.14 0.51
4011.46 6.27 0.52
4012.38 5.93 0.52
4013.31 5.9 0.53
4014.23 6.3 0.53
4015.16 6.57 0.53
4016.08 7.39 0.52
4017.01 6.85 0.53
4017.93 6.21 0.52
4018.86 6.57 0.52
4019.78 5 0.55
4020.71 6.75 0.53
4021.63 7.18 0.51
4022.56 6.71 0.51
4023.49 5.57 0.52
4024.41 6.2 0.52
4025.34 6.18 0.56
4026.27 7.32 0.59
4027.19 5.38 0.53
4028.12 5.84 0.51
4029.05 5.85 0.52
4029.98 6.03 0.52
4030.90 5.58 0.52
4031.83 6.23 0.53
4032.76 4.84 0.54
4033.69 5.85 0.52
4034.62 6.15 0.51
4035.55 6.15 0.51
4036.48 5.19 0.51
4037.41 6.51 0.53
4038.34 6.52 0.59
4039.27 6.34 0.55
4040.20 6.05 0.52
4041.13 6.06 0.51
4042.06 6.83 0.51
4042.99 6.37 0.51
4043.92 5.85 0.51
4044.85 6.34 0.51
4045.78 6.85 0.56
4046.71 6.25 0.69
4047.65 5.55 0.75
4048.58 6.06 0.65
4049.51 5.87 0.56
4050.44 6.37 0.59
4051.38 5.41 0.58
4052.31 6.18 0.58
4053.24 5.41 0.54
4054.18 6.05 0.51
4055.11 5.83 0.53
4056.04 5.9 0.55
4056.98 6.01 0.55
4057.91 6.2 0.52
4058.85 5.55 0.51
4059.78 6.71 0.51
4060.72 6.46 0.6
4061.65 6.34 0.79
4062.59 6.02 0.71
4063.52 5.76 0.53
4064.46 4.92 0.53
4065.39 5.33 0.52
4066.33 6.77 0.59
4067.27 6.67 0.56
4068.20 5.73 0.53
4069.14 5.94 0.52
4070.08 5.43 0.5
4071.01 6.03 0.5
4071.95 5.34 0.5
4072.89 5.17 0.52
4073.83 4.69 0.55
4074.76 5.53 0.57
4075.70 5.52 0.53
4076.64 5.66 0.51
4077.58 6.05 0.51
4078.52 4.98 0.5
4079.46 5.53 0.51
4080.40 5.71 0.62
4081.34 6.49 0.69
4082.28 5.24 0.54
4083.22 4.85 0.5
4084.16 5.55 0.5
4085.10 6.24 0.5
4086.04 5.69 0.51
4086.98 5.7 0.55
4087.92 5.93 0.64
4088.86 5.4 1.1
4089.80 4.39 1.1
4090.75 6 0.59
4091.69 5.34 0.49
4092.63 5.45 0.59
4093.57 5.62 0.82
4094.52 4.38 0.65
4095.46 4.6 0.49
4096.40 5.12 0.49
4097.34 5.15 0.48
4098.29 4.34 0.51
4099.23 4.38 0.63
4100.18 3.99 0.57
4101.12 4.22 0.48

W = 1.3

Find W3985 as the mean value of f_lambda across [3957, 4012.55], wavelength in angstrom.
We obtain 4.94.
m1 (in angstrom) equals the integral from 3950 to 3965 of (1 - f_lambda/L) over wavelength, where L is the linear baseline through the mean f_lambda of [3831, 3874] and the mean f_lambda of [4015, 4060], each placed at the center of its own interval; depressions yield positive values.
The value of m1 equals 2.0 angstrom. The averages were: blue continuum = 4.72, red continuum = 6.13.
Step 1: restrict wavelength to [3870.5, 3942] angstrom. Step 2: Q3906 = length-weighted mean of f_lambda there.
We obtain 4.75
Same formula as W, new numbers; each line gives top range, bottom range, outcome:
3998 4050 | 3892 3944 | 1.32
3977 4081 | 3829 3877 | 1.36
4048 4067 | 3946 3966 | 1.28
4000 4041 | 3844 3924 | 1.31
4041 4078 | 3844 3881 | 1.26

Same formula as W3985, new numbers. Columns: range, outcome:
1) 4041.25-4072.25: 6.01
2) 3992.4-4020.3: 5.98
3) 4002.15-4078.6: 5.99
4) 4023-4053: 6.05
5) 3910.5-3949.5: 4.99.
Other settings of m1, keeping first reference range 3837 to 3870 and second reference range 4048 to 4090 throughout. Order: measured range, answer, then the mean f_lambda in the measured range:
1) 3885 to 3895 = 2.76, 3.64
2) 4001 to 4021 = -2.02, 6.08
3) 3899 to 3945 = 1.60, 4.99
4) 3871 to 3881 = -0.27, 5.12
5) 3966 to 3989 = 4.84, 4.26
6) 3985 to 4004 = -1.18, 5.8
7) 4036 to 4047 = -1.20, 6.27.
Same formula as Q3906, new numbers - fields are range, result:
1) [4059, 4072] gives 5.97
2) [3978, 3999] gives 5.46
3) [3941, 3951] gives 5.44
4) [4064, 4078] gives 5.65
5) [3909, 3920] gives 5.59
